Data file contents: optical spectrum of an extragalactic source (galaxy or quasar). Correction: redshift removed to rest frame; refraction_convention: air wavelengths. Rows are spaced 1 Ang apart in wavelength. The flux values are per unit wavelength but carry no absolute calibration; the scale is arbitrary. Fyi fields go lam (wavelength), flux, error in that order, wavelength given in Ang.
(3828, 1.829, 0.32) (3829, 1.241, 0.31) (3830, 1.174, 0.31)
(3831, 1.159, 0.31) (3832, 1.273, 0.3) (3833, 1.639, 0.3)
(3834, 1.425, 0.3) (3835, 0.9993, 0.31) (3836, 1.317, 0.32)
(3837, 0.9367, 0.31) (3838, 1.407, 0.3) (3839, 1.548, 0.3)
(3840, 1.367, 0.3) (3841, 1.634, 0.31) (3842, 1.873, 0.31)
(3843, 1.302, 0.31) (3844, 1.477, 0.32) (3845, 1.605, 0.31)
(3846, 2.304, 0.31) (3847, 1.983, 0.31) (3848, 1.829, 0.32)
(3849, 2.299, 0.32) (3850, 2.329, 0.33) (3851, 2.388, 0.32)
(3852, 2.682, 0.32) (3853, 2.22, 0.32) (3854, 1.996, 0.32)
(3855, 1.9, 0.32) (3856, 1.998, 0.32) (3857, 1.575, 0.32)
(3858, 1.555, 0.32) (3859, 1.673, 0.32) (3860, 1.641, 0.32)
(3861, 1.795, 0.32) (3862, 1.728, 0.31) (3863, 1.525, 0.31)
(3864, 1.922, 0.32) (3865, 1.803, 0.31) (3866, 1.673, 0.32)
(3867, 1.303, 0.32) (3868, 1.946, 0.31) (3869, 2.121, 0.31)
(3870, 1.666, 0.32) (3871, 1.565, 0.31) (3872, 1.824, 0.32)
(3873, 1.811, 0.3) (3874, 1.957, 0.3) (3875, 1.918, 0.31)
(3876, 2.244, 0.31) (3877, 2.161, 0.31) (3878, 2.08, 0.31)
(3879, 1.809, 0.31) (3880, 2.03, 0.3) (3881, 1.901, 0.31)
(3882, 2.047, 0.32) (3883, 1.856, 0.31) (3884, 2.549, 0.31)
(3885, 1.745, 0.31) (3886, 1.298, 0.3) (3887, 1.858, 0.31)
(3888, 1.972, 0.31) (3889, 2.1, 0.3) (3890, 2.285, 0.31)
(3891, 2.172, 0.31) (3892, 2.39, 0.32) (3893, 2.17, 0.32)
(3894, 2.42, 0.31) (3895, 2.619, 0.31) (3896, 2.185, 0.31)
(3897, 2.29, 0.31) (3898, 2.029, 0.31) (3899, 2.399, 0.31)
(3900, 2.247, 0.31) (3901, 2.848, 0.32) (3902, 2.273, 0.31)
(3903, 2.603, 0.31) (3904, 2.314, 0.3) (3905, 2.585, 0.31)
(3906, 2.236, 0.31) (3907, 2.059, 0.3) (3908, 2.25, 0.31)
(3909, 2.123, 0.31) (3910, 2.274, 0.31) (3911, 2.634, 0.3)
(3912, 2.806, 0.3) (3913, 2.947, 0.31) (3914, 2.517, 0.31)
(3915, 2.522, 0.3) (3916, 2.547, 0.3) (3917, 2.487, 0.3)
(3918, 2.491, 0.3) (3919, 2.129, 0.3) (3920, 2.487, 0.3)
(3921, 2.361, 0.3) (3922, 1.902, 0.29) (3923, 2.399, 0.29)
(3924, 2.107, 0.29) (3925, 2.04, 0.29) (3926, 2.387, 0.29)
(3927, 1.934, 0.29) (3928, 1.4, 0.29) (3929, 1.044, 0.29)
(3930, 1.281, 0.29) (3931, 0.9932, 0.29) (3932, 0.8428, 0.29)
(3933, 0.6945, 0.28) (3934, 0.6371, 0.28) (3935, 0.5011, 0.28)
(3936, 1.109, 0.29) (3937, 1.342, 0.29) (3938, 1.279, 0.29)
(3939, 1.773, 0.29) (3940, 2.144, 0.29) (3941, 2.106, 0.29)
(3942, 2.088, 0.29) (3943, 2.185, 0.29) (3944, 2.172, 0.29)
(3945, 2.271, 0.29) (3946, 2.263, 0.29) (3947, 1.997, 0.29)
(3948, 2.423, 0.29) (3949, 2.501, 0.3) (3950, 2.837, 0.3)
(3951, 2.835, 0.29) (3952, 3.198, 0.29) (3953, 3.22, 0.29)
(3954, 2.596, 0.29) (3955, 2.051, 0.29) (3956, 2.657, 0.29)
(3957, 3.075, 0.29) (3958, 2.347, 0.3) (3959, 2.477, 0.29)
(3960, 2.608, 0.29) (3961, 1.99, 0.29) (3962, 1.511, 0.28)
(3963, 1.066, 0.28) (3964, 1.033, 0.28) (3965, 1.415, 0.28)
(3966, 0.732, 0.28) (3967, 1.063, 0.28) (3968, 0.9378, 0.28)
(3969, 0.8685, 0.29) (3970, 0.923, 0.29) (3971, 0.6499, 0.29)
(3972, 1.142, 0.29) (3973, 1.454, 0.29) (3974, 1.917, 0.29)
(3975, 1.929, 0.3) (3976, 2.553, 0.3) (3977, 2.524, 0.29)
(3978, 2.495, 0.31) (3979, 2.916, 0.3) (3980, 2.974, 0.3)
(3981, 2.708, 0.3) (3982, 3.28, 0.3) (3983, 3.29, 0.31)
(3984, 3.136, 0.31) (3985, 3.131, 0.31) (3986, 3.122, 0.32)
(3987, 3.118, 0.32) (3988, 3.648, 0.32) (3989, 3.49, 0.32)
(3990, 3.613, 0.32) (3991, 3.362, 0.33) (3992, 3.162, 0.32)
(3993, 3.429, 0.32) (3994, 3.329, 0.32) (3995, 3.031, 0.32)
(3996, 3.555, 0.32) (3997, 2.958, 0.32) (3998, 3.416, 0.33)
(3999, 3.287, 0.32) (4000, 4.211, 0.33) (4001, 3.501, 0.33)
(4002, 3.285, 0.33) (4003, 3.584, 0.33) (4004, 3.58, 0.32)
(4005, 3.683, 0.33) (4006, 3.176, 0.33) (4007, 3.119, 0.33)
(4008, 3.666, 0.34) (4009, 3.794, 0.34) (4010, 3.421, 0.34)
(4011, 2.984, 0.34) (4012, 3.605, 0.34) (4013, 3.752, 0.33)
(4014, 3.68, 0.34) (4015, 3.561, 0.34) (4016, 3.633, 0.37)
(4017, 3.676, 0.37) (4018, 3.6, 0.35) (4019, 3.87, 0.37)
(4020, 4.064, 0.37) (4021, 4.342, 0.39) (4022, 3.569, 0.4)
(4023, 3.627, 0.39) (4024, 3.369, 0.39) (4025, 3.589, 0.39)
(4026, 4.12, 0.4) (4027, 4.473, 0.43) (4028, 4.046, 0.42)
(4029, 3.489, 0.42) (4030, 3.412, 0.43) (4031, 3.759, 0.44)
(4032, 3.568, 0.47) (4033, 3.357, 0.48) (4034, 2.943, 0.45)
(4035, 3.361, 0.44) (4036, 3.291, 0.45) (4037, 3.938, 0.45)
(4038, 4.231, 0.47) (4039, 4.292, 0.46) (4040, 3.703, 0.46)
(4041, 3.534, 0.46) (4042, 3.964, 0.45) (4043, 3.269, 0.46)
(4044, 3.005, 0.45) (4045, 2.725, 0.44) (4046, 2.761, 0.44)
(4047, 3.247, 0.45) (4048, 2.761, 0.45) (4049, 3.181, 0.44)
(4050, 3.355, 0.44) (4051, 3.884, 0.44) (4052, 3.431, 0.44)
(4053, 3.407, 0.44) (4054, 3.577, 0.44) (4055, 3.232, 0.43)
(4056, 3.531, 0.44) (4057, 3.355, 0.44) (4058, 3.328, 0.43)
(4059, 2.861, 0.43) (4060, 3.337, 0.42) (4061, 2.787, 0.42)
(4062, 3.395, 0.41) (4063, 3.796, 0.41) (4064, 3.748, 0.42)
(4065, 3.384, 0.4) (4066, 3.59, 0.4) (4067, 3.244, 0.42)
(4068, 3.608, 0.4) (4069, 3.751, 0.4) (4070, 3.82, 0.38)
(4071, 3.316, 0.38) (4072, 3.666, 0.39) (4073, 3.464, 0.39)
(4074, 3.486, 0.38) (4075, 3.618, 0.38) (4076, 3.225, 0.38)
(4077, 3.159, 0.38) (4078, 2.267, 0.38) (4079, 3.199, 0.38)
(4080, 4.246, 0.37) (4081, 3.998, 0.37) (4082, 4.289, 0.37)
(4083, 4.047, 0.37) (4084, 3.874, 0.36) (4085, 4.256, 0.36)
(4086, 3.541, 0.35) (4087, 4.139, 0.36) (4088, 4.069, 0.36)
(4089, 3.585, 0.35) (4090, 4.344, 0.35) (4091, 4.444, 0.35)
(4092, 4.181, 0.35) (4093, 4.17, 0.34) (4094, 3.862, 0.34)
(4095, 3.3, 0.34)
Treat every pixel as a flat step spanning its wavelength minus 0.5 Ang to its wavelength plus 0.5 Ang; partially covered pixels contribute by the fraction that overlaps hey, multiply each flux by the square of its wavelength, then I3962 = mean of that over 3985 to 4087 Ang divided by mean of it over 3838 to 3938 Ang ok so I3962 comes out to 1.93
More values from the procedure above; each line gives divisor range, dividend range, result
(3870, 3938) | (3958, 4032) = 1.54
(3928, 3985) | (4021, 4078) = 1.88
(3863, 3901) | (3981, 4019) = 1.80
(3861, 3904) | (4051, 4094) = 1.96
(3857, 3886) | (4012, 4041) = 2.19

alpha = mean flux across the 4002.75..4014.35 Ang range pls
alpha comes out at 3.5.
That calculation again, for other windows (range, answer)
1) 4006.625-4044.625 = 3.65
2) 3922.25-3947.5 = 1.64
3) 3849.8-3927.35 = 2.12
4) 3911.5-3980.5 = 1.96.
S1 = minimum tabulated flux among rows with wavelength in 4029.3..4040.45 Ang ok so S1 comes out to 2.943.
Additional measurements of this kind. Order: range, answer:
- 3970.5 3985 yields 0.6499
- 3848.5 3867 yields 1.303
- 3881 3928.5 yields 1.298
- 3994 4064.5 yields 2.725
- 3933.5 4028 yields 0.5011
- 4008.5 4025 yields 2.984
